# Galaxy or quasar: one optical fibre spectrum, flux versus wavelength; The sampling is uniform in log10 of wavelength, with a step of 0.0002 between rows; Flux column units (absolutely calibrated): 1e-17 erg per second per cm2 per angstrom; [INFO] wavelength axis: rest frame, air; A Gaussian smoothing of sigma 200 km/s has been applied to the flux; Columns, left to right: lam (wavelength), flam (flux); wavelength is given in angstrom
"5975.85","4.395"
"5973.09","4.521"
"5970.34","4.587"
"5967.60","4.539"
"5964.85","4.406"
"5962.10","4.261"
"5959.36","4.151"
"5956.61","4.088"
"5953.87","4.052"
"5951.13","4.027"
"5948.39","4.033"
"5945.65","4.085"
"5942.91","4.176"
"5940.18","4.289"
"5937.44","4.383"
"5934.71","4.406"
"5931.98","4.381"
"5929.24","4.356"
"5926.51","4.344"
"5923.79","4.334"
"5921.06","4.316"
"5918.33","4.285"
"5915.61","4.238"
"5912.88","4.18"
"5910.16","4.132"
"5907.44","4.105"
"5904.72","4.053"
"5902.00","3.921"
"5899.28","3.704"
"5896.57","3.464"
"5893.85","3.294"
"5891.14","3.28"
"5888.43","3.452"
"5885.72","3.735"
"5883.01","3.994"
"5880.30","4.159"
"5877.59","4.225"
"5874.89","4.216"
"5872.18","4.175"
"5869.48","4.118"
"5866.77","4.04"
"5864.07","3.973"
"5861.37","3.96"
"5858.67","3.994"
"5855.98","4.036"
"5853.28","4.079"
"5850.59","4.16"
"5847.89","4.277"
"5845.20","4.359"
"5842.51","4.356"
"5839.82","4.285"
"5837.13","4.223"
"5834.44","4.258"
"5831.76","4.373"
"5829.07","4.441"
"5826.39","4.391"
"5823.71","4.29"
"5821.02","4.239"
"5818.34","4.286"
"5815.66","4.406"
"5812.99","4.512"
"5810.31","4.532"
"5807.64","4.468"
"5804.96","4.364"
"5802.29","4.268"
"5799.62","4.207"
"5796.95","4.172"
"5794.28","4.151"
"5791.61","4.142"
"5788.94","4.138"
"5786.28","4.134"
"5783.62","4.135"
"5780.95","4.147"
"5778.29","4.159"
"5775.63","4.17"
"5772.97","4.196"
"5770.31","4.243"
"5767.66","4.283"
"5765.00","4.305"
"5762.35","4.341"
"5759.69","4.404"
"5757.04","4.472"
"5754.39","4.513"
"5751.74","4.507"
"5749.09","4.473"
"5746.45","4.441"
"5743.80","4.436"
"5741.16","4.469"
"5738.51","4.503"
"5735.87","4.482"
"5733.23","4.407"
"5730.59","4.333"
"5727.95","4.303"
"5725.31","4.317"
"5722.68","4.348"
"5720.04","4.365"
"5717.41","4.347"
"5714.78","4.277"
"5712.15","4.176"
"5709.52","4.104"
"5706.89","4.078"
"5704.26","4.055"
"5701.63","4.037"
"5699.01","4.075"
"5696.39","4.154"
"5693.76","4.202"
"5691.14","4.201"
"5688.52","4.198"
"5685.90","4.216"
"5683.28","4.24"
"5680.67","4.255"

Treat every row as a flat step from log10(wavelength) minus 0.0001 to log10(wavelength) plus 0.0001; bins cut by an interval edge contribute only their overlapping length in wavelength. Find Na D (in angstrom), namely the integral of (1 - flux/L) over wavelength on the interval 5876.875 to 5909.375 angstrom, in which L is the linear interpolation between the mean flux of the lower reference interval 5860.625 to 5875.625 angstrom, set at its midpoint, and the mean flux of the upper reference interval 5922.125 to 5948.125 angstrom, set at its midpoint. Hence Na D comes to 2.96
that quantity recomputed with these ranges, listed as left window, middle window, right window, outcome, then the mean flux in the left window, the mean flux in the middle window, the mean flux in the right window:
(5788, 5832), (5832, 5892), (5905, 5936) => 3.10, 4.32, 4.07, 4.27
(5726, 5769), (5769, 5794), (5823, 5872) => 1.03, 4.42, 4.16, 4.2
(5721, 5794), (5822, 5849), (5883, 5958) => -0.88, 4.32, 4.32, 4.04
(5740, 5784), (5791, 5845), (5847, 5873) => -1.73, 4.34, 4.32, 4.08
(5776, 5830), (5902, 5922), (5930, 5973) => 0.48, 4.28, 4.17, 4.27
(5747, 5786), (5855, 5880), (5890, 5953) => 0.44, 4.31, 4.09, 4.08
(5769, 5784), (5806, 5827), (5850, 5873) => -1.39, 4.18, 4.39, 4.05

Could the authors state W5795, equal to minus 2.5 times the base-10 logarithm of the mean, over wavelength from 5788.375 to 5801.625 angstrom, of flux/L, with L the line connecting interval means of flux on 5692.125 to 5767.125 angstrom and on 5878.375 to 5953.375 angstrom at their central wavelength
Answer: 0.01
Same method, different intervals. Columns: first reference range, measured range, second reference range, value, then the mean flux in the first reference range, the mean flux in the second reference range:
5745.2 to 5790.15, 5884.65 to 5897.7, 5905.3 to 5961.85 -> 0.23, 4.3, 4.22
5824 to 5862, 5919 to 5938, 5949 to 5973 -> -0.02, 4.24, 4.27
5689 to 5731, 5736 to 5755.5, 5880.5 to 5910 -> -0.09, 4.21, 3.74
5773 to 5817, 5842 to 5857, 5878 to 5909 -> -0.06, 4.26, 3.76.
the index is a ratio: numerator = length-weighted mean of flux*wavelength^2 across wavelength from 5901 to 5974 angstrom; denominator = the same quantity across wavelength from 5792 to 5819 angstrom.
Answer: 1.03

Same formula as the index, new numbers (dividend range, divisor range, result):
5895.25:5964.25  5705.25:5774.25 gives 1.02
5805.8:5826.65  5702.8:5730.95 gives 1.07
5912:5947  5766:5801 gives 1.08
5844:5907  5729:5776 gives 0.94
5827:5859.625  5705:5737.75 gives 1.03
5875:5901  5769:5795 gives 0.93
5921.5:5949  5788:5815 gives 1.04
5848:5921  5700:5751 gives 0.97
